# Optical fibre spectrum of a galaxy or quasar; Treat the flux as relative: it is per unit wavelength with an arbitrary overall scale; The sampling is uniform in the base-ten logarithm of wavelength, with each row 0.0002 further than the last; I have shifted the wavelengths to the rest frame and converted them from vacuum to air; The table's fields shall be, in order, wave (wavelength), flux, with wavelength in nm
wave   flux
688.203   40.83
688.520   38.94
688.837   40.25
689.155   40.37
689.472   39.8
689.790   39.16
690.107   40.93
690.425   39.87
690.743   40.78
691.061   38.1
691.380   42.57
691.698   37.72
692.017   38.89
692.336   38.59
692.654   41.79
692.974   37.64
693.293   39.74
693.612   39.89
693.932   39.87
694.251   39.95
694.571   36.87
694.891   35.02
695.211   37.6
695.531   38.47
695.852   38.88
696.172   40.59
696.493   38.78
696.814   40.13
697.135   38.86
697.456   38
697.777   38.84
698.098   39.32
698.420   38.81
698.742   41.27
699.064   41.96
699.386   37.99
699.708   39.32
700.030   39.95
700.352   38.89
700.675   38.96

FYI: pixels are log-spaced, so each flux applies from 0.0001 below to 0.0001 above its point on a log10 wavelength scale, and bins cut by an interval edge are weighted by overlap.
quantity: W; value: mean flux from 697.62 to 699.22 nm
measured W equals 40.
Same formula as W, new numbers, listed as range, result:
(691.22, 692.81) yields 39.9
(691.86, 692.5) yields 38.8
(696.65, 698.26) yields 39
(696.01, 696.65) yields 39.7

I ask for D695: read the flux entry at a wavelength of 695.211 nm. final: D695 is 37.6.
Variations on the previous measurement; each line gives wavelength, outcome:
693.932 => 39.87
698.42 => 38.81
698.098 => 39.32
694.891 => 35.02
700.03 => 39.95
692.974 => 37.64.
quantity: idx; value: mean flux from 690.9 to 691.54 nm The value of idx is 40.3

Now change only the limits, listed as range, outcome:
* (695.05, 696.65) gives 38.9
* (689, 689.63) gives 40.1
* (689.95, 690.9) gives 40.5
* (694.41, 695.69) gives 37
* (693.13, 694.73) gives 39.3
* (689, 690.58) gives 40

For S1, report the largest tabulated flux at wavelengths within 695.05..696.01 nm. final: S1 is 38.88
